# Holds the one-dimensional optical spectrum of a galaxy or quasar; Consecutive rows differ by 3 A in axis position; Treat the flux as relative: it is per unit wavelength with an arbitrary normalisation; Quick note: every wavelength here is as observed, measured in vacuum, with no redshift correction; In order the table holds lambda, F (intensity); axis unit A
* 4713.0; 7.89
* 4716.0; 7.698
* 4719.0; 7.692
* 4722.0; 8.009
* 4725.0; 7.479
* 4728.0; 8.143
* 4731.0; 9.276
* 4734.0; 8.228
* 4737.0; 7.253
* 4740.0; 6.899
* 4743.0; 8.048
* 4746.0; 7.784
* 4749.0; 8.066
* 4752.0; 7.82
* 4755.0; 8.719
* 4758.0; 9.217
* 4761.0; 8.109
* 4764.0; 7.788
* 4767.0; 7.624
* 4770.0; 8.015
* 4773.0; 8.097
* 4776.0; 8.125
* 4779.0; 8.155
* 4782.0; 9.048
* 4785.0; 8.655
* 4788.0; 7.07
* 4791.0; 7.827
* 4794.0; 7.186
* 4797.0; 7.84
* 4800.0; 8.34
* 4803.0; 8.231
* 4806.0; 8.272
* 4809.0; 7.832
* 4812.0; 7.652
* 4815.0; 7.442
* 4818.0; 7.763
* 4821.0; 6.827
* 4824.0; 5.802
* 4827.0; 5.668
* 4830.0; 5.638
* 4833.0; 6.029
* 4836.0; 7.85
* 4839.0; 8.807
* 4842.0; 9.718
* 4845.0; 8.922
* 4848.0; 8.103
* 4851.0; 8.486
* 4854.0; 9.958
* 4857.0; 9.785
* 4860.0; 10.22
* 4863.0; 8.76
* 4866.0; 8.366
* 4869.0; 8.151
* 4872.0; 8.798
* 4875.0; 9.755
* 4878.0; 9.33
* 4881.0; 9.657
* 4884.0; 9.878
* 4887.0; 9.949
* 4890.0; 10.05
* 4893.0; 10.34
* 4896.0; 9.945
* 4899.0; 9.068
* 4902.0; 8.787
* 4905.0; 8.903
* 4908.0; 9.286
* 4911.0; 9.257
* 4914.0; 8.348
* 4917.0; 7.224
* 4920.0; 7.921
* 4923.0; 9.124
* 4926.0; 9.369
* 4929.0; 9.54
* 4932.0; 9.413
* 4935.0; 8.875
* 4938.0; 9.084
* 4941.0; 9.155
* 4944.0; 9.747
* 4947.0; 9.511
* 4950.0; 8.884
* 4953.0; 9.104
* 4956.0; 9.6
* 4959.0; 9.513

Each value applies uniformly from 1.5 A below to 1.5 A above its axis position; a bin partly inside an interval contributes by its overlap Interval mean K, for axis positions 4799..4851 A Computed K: 7.6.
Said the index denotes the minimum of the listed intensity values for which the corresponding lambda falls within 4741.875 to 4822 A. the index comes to 6.827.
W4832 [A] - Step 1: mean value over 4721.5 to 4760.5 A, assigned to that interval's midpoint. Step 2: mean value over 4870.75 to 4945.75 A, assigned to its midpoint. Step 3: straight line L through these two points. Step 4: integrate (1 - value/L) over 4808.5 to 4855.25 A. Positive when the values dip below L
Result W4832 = 5.8 A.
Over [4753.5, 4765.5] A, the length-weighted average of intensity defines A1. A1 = 8.46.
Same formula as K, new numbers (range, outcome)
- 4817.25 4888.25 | 8.43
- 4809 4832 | 6.75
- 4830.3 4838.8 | 7.04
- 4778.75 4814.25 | 7.99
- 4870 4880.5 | 9.27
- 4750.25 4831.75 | 7.73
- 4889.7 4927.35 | 9.01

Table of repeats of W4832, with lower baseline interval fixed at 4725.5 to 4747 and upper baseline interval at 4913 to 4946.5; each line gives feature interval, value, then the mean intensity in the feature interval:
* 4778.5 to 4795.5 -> 0.4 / 7.98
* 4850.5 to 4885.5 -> -2.8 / 9.28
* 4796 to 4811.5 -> 0.4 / 8.08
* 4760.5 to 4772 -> 0.3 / 7.87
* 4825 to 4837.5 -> 3.2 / 6.28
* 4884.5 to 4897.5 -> -2.0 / 10.1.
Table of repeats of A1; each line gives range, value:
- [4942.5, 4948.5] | 9.63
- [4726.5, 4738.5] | 8.22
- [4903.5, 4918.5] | 8.6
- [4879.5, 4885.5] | 9.77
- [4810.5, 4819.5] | 7.62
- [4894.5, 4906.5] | 9.18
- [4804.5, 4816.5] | 7.8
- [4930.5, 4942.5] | 9.13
